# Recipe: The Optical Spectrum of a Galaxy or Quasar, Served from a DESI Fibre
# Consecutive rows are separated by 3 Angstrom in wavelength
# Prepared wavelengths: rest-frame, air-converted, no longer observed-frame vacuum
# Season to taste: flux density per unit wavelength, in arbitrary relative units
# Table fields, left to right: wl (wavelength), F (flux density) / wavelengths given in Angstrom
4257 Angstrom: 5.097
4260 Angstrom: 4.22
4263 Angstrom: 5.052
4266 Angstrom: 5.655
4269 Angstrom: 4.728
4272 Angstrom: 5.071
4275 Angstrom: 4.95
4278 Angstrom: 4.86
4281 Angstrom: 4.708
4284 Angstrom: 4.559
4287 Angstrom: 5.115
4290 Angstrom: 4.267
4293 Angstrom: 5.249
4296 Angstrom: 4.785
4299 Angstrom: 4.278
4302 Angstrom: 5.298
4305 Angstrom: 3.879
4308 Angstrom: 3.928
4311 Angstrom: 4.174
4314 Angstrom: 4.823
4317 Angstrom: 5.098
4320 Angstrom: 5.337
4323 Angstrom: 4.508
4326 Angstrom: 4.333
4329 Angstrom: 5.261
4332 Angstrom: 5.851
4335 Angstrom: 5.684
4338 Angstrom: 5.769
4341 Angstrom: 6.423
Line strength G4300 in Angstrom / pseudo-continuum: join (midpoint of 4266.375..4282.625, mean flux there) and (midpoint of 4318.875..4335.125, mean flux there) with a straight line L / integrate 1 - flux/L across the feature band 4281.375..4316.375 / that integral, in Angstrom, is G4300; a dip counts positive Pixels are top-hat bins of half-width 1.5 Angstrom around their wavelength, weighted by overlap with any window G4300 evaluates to 2.9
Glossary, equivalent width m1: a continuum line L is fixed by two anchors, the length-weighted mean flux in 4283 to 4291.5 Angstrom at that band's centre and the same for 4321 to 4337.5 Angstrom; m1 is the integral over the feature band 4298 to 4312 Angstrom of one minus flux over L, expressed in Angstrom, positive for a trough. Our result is 1.6 Angstrom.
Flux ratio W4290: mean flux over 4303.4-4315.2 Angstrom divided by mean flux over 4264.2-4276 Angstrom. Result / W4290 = 0.8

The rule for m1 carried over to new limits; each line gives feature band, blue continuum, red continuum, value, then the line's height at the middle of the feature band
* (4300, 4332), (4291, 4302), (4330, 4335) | 3.66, 5.32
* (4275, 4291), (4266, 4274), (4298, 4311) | 0.12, 4.77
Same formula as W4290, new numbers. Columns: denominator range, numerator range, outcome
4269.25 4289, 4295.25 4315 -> 0.91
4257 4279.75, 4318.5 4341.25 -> 1.08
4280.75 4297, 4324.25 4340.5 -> 1.13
